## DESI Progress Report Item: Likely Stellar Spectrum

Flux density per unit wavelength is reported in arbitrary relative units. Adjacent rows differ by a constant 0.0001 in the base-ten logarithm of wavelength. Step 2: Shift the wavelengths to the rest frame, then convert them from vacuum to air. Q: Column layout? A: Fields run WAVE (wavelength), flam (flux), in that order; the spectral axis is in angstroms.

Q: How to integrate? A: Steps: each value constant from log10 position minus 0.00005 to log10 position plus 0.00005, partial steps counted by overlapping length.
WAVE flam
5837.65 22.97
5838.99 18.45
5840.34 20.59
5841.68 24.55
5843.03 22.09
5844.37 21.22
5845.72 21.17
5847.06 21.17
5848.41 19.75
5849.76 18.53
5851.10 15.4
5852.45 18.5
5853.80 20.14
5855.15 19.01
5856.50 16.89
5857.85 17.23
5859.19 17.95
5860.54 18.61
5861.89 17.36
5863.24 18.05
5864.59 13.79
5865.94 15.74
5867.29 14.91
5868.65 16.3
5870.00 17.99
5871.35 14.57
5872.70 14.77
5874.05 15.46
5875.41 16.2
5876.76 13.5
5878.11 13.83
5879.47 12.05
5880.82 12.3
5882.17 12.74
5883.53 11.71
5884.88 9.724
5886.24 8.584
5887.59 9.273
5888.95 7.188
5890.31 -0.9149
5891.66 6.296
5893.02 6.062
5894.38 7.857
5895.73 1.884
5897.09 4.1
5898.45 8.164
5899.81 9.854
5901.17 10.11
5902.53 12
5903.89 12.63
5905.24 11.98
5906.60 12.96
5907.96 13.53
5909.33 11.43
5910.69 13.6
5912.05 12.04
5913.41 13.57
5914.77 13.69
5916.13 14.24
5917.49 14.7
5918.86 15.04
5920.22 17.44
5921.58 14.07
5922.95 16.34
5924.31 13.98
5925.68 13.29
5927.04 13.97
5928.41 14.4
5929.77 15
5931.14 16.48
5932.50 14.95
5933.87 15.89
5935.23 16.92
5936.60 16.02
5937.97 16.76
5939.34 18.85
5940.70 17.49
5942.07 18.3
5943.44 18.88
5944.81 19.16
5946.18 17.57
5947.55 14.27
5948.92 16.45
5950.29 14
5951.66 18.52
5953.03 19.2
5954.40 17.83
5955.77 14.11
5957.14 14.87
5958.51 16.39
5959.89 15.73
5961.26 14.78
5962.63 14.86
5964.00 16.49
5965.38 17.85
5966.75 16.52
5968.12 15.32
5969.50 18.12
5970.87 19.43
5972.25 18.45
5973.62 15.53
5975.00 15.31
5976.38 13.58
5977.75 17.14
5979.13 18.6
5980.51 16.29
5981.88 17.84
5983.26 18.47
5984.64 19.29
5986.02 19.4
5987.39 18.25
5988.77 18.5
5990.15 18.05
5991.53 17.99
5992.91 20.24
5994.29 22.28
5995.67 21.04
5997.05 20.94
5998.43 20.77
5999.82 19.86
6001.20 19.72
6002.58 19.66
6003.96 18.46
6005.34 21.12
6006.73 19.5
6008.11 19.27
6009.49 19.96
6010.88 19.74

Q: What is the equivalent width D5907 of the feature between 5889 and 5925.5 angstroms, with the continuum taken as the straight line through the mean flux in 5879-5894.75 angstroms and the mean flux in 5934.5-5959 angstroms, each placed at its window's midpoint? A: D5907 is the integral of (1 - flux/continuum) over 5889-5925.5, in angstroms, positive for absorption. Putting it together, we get 2.4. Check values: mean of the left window 8.54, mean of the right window 17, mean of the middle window 11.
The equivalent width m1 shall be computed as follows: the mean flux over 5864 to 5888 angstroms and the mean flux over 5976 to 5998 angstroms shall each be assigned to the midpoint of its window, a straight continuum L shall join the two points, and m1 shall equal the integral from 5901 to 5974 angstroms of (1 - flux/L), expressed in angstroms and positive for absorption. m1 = 4.2 angstroms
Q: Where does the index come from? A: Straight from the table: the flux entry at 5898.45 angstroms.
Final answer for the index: 8.164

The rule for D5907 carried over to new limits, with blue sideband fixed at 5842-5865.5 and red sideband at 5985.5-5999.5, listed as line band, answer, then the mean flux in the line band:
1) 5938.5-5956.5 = 2.0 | 17.3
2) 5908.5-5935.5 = 6.6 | 14.5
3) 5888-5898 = 7.4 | 4.84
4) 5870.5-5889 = 6.3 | 12.5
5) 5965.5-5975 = 1.2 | 17.1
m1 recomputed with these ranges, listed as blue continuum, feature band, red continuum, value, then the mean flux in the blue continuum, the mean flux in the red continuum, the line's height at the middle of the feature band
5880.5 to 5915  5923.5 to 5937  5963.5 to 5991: -2.4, 9.63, 17.4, 12.8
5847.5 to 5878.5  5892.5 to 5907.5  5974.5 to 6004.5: 7.3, 16.8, 18.7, 17.3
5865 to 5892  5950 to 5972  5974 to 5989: -0.2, 12.2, 17.4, 16.4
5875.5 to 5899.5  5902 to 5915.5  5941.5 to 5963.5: -1.8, 8.7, 16.5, 11.3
